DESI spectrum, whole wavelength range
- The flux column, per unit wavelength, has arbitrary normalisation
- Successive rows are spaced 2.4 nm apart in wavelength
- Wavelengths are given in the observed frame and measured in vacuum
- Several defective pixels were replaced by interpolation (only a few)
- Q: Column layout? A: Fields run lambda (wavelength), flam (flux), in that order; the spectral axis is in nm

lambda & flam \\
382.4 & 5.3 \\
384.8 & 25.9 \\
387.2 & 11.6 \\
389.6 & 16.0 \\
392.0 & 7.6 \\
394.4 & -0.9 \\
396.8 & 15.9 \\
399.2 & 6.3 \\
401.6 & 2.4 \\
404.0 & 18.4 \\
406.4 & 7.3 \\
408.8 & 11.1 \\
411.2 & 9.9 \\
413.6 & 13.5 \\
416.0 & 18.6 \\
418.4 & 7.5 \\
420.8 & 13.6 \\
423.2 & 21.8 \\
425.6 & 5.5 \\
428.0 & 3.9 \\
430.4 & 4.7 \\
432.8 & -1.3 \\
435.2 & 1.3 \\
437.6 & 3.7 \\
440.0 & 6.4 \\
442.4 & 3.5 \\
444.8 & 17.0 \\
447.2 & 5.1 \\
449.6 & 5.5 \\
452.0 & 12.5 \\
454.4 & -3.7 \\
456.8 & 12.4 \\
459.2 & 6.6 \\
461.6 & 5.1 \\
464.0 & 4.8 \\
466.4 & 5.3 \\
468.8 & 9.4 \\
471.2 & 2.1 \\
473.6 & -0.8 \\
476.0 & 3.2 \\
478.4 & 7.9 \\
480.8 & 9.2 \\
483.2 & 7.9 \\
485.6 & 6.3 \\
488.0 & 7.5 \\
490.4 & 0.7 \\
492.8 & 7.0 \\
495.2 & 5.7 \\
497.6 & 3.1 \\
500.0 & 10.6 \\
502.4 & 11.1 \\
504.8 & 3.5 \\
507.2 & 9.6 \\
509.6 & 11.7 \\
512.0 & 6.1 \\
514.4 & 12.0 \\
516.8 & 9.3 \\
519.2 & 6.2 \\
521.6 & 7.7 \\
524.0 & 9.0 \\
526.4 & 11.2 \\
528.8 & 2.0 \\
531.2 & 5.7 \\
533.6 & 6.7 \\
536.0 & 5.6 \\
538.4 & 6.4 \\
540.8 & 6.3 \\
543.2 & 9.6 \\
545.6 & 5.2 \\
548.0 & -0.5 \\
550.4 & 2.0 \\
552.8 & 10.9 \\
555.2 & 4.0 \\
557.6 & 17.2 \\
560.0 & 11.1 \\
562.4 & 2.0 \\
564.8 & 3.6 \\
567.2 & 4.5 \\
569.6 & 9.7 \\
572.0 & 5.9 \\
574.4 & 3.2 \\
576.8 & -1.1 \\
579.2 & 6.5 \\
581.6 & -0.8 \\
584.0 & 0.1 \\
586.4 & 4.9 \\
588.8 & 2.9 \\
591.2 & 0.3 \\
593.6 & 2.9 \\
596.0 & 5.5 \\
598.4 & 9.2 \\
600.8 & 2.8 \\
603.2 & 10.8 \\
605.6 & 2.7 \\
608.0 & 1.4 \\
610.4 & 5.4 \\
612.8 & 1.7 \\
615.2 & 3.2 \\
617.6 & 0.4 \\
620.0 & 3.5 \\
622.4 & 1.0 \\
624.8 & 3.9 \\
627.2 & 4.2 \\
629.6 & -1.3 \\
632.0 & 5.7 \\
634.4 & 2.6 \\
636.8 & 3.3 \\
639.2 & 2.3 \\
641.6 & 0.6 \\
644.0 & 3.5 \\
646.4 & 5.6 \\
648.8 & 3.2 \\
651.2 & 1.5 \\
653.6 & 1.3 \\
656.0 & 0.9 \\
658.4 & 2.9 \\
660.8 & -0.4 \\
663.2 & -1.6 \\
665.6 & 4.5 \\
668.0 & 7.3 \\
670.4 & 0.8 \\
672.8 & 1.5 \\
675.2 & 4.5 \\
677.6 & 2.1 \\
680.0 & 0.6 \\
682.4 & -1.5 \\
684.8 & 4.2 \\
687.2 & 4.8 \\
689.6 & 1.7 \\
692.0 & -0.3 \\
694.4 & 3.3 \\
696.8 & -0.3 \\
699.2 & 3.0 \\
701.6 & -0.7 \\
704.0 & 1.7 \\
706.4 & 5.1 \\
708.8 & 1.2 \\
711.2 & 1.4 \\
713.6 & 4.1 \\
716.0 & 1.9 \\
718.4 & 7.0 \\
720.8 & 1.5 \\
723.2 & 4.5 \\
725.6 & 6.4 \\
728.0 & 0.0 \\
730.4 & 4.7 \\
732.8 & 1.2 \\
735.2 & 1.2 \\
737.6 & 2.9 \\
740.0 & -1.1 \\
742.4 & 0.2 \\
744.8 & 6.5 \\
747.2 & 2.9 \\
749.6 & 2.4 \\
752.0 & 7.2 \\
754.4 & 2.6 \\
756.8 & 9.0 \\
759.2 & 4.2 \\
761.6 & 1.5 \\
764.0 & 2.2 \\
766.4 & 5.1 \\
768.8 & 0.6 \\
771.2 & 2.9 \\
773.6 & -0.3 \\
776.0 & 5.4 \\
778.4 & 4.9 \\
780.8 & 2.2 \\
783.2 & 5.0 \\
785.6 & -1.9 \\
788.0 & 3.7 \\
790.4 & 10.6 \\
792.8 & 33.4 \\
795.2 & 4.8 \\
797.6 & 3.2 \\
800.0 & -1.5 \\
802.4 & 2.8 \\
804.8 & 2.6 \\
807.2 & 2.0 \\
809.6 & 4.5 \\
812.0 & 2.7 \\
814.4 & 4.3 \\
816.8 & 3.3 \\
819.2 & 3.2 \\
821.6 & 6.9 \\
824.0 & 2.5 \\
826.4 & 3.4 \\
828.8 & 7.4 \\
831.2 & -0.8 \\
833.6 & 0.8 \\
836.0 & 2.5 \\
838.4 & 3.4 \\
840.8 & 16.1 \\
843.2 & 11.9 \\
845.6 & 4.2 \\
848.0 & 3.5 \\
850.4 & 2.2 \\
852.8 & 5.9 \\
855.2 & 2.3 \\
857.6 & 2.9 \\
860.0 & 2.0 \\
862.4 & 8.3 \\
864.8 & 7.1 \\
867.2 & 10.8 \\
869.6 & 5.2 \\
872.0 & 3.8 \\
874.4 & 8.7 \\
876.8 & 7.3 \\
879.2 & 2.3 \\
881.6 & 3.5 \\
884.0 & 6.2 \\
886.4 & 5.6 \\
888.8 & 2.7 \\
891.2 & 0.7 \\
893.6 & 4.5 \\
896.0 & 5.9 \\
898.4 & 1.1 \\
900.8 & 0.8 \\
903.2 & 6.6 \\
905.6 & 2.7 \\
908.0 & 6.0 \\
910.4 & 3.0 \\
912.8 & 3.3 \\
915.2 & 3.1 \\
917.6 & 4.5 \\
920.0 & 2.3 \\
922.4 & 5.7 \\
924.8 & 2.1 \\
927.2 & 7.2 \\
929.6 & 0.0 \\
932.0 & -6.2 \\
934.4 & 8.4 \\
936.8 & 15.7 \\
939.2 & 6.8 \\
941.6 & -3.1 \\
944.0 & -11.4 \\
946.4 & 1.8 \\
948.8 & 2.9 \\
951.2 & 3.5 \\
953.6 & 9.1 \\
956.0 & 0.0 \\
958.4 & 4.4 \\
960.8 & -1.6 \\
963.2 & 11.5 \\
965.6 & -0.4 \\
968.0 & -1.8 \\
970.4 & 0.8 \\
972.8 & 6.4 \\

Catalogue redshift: 1.258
